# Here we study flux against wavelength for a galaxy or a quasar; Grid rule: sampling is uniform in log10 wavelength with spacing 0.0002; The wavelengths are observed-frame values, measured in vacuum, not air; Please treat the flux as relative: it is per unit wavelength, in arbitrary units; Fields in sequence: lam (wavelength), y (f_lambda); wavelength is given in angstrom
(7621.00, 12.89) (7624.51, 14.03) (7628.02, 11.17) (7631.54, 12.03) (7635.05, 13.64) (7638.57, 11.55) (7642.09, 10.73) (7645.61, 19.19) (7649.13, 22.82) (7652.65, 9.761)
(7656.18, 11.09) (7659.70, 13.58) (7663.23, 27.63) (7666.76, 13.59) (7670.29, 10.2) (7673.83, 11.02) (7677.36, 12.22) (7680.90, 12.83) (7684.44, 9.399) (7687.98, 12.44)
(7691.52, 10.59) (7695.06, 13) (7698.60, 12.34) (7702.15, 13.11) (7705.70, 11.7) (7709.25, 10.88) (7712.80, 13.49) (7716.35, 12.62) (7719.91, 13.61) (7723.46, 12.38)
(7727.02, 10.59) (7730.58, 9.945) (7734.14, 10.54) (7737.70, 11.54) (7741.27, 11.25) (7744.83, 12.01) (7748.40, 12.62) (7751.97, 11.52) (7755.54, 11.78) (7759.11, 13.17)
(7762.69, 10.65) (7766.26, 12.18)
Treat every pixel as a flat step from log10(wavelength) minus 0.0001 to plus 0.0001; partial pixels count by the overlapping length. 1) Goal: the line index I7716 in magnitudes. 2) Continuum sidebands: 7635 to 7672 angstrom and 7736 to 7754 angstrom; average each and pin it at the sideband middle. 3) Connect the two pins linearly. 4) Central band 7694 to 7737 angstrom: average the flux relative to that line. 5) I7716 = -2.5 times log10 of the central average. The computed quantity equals 0.073 mag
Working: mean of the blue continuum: 15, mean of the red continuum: 11.8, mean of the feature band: 12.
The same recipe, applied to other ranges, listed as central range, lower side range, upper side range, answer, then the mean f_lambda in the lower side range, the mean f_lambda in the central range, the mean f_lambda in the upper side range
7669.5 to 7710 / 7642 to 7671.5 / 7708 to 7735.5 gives 0.17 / 15.8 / 11.7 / 11.8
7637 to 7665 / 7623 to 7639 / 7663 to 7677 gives -0.19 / 12.5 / 15.8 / 13.9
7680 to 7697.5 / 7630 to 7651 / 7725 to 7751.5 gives 0.13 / 15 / 11.6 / 11.2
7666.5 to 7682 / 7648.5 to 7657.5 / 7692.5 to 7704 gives 0.12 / 13.7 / 11.8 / 12.7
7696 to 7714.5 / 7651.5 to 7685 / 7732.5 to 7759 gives 0.02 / 13.3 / 12.3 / 11.7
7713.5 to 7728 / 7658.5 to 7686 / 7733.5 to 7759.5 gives 0.00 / 13.8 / 12.5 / 11.8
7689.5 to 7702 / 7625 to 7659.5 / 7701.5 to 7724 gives 0.06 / 13.6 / 12.1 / 12.5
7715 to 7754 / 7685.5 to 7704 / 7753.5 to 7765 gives 0.03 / 12.2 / 11.7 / 11.9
